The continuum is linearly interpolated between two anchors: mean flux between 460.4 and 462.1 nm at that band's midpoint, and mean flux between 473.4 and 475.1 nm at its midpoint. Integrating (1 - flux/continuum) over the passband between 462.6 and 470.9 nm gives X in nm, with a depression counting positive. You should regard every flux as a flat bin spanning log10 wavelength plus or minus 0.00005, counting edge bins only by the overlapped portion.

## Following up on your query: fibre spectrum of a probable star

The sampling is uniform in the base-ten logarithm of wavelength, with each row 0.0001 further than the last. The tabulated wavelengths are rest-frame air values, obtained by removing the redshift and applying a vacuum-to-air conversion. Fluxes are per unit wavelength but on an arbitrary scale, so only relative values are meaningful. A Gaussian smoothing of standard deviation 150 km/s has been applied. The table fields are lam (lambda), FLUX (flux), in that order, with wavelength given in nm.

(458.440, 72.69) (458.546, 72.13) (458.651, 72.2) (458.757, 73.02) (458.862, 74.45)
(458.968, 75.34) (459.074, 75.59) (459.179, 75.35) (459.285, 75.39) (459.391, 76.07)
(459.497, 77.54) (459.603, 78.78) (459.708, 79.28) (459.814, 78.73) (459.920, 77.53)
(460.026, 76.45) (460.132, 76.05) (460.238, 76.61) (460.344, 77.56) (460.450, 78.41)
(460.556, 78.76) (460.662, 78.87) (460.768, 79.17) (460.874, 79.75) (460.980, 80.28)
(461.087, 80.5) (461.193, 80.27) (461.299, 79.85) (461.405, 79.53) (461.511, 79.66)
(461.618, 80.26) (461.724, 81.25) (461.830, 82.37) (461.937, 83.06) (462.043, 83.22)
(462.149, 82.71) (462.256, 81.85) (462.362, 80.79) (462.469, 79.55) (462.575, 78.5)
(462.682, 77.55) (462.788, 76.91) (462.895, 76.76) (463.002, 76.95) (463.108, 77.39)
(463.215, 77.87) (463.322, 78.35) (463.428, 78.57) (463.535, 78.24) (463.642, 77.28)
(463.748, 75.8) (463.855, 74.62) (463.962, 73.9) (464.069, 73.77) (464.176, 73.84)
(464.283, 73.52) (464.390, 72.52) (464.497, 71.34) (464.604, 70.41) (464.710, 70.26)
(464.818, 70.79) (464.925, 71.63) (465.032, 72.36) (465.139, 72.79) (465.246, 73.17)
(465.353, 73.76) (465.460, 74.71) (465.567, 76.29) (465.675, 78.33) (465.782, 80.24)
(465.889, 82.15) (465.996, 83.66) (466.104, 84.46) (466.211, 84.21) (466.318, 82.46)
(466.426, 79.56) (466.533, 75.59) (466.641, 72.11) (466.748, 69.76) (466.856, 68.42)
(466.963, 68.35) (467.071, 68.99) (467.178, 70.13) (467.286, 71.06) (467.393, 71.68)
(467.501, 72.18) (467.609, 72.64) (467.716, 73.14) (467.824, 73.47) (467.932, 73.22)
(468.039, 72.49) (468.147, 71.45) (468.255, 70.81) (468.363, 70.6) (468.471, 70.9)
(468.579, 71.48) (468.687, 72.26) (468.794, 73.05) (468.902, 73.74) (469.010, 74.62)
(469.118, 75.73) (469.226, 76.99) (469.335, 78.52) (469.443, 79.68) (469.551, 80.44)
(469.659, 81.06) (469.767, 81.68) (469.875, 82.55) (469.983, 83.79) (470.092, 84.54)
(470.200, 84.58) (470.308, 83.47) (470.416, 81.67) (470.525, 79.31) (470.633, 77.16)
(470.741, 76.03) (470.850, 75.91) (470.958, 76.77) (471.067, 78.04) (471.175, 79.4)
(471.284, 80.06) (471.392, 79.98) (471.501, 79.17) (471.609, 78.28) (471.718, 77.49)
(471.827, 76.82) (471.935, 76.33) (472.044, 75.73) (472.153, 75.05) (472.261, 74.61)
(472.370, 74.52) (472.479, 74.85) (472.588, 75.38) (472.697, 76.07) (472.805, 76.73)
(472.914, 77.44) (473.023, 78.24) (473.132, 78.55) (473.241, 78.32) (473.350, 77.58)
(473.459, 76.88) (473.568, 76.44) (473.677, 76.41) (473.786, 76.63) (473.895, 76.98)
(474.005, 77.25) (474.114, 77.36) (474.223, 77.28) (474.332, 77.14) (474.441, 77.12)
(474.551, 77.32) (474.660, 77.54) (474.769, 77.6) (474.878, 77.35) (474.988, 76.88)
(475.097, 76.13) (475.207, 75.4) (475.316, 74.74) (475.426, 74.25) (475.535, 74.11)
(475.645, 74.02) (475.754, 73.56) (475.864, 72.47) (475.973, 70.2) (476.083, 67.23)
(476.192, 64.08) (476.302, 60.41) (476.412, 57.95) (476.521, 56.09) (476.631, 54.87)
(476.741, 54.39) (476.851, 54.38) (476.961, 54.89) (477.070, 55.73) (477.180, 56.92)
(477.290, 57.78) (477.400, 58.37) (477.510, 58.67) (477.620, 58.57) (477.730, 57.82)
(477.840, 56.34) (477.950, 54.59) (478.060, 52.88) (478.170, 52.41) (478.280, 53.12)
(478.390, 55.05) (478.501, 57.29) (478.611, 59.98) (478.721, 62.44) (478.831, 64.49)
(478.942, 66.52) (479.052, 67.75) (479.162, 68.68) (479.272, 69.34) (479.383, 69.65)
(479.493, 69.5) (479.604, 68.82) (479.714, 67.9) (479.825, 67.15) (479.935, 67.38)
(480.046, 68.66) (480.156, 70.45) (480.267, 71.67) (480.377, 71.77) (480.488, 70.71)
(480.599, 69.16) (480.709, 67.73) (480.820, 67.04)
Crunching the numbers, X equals 0.336 nm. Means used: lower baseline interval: 80.4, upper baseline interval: 77.1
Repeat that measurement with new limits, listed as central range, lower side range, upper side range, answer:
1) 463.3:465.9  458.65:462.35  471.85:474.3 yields 0.11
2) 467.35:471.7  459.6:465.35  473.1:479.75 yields -0.28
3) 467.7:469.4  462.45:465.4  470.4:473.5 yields 0.07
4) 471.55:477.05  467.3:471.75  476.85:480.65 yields -0.26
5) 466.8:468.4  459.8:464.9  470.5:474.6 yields 0.13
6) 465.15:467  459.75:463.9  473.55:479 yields -0.04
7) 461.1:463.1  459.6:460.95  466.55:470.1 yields -0.07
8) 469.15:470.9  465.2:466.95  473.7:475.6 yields -0.08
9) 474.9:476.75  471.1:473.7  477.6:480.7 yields 0.05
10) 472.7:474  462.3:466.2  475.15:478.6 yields -0.24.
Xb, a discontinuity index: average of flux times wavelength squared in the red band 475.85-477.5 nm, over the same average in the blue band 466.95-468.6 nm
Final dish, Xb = 0.86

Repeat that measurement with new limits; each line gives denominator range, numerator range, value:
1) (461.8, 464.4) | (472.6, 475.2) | 1.04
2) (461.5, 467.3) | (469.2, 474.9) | 1.06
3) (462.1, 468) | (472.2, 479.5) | 0.95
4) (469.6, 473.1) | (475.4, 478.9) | 0.79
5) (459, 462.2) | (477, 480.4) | 0.85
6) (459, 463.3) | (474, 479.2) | 0.88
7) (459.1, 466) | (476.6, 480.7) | 0.86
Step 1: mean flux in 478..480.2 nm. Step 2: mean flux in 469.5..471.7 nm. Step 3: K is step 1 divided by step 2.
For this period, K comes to 0.80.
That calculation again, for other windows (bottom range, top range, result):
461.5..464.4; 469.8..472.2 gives 1.01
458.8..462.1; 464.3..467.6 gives 0.95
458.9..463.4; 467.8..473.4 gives 0.98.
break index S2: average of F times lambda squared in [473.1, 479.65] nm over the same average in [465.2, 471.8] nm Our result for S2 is 0.91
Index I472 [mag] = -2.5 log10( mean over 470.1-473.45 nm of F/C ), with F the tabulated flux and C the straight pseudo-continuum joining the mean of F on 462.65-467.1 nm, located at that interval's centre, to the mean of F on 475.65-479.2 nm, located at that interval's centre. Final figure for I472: -0.16 mag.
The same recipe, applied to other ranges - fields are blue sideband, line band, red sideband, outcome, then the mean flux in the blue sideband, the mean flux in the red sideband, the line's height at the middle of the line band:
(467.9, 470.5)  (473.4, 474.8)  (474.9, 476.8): -0.097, 77.1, 68.1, 70.5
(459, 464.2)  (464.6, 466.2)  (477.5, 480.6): -0.014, 78.3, 63.7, 75.1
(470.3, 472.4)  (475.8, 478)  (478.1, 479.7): 0.137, 77.7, 63.2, 67.1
